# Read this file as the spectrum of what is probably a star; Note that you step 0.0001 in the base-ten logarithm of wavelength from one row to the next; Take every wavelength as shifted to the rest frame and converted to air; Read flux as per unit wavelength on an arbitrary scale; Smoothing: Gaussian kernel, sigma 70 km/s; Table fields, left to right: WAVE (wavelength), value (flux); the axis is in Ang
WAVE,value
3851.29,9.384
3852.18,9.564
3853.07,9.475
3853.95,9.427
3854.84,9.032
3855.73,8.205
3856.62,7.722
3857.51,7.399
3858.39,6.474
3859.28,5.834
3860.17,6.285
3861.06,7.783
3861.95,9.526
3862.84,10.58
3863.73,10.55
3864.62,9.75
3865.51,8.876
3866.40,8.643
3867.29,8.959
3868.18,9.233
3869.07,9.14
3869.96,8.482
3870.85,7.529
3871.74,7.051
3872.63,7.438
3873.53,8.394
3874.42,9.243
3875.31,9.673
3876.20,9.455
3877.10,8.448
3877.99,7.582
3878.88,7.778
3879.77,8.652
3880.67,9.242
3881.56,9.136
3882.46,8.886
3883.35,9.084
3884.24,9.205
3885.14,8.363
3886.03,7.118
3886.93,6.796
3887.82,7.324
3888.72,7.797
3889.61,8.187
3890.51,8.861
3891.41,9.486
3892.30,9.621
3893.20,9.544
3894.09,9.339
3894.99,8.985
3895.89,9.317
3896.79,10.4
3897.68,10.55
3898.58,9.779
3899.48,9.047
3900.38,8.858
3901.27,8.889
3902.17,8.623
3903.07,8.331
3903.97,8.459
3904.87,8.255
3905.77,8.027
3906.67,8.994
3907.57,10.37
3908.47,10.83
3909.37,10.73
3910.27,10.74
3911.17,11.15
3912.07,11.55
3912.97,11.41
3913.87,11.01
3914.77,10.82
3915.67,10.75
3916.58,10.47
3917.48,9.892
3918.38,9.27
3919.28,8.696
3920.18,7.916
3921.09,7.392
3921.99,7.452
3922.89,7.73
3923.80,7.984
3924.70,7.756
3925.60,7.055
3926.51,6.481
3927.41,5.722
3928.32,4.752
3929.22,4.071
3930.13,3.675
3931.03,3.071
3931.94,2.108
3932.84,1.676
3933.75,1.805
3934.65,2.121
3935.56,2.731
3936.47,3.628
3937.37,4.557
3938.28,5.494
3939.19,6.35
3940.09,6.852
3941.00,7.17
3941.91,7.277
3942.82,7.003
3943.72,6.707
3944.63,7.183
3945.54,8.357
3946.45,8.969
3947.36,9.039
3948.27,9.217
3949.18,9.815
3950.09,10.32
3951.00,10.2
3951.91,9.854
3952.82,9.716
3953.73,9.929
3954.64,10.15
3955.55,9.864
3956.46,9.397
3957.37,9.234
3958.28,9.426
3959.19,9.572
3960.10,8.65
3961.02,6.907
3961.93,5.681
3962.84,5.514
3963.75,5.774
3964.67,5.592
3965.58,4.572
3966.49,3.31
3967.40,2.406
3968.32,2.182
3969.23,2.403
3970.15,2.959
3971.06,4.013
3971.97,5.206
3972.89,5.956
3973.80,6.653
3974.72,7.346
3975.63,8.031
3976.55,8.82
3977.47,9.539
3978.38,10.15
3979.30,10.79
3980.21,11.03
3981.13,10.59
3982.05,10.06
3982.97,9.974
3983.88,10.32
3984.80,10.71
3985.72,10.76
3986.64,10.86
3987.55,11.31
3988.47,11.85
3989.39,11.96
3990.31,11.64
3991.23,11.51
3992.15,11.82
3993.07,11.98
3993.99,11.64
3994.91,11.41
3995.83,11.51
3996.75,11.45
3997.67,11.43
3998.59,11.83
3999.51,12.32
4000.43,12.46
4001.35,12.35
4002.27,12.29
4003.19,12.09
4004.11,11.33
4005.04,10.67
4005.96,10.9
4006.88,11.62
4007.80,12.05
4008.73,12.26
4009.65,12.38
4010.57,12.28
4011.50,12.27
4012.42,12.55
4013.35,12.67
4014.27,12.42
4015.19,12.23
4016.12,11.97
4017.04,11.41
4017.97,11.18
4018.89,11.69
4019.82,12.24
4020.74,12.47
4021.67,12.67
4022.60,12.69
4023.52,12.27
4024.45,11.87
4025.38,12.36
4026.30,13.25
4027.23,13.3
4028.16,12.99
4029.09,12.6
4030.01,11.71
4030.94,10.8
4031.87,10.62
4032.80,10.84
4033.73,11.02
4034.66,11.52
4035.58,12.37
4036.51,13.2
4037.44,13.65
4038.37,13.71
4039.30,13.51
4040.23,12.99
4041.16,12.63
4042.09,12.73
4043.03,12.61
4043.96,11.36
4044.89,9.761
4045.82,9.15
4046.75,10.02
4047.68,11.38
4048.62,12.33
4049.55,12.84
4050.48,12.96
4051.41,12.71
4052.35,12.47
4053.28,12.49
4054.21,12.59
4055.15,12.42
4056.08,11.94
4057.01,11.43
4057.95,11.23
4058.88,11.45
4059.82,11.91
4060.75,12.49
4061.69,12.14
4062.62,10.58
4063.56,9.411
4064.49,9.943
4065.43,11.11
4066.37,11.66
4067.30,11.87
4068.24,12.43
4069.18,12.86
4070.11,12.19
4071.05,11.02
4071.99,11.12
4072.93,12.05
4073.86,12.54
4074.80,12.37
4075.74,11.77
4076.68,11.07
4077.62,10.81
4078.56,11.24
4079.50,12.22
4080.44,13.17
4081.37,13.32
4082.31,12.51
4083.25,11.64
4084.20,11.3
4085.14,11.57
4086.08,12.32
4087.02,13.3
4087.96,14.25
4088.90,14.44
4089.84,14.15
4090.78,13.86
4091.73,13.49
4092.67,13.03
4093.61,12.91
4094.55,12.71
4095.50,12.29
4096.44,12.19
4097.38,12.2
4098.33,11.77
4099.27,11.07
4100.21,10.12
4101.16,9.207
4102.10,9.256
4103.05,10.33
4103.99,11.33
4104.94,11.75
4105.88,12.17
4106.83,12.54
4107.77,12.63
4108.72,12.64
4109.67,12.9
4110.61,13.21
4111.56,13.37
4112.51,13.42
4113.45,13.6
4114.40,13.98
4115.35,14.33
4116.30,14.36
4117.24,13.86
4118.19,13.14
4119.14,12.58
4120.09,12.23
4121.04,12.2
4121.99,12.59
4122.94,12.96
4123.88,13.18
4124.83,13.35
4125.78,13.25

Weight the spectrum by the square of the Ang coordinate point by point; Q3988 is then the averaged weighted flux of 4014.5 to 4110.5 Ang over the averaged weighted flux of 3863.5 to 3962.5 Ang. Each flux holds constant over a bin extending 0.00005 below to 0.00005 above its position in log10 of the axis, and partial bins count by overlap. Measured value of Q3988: 1.58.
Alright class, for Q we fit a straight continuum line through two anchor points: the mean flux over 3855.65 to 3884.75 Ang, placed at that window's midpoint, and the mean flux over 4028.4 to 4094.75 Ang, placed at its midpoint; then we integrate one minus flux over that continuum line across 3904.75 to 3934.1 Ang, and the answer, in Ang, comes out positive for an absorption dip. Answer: 4.7 Ang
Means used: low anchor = 8.5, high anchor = 12.1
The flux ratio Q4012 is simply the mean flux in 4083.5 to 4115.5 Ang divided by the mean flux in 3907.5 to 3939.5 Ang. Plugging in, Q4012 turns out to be 1.74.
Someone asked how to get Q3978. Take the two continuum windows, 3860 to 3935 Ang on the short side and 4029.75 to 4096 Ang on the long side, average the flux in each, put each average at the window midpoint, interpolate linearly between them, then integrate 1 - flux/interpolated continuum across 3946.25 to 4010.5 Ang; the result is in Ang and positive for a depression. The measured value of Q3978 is 5.2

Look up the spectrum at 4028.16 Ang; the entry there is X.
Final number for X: 12.99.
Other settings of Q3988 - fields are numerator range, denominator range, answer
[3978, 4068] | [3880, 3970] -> 1.59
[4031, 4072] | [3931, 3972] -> 1.93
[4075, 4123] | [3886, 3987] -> 1.72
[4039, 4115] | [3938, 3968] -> 1.66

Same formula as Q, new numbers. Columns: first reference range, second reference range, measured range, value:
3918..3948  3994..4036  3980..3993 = -1.5 Ang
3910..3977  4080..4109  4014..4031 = -4.3 Ang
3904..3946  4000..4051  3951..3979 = 6.4 Ang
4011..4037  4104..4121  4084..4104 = 1.0 Ang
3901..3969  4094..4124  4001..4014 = -3.3 Ang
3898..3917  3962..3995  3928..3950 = 8.3 Ang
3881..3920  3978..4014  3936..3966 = 7.7 Ang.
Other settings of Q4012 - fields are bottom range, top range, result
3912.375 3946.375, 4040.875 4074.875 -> 1.76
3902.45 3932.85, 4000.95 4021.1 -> 1.47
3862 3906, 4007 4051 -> 1.38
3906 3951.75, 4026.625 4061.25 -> 1.60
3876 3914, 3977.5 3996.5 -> 1.21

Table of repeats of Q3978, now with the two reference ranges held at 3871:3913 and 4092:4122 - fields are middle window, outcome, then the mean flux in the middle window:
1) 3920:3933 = 5.2 Ang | 5.7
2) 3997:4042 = -4.7 Ang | 12.2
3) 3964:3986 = 6.7 Ang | 7.18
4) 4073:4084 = -0.1 Ang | 12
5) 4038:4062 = -1.2 Ang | 12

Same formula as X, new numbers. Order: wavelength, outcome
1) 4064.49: 9.943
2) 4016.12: 11.97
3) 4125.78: 13.25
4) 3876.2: 9.455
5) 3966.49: 3.31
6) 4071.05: 11.02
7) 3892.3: 9.621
